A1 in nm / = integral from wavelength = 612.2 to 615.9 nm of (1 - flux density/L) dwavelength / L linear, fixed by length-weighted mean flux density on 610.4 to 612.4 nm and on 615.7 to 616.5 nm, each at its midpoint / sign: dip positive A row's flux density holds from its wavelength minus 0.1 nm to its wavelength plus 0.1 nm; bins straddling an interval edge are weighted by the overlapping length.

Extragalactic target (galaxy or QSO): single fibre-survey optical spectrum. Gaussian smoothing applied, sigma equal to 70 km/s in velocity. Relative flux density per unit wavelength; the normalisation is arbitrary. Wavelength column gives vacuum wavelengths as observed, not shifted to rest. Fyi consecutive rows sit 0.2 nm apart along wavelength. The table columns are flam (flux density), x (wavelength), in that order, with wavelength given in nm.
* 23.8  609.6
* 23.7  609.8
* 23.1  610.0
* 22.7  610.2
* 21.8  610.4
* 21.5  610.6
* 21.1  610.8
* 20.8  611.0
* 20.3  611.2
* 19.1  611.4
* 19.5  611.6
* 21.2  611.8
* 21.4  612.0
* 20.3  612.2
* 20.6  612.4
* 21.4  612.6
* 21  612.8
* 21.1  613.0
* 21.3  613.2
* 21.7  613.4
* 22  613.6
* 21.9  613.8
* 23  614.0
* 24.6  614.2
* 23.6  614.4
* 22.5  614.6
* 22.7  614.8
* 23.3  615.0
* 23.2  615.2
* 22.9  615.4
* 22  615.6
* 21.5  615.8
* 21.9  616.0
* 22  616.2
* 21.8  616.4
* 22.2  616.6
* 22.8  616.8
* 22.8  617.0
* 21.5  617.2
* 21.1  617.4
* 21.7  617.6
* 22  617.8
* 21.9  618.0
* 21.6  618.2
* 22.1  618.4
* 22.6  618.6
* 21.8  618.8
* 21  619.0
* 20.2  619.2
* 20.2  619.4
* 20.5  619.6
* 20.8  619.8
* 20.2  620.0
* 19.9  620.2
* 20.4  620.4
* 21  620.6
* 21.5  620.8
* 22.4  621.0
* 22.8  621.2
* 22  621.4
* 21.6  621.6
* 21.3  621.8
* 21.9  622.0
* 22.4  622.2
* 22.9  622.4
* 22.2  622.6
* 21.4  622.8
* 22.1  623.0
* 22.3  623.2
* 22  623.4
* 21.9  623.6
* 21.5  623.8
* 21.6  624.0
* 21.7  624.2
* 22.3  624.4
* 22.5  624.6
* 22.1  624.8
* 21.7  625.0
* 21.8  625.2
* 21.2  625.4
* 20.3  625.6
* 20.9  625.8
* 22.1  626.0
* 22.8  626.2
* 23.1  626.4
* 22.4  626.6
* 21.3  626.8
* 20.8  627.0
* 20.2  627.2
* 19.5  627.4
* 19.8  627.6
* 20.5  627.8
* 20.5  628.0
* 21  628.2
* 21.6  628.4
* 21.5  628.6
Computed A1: -0.154 nm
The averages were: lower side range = 20.6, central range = 22.2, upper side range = 21.8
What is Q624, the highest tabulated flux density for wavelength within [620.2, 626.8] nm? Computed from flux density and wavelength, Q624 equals 23.1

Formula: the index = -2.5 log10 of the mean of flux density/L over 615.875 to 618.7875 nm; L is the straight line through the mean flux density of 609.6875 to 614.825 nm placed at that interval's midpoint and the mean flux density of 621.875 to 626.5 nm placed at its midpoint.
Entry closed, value -0.01 mag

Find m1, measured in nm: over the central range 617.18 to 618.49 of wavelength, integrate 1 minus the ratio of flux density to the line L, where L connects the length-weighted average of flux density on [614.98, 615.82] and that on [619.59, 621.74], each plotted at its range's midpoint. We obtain 0.02 nm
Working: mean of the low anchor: 22.6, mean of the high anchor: 21.2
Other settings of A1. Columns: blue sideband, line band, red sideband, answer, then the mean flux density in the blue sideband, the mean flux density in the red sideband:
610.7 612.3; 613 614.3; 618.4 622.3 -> -0.10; 20.5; 21.3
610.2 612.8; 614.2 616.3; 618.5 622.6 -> -0.16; 20.8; 21.4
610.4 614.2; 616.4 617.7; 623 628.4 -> -0.04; 21.2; 21.5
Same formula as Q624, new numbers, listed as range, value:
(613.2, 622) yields 24.6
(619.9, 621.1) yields 22.4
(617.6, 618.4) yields 22.1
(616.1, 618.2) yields 22.8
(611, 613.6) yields 22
